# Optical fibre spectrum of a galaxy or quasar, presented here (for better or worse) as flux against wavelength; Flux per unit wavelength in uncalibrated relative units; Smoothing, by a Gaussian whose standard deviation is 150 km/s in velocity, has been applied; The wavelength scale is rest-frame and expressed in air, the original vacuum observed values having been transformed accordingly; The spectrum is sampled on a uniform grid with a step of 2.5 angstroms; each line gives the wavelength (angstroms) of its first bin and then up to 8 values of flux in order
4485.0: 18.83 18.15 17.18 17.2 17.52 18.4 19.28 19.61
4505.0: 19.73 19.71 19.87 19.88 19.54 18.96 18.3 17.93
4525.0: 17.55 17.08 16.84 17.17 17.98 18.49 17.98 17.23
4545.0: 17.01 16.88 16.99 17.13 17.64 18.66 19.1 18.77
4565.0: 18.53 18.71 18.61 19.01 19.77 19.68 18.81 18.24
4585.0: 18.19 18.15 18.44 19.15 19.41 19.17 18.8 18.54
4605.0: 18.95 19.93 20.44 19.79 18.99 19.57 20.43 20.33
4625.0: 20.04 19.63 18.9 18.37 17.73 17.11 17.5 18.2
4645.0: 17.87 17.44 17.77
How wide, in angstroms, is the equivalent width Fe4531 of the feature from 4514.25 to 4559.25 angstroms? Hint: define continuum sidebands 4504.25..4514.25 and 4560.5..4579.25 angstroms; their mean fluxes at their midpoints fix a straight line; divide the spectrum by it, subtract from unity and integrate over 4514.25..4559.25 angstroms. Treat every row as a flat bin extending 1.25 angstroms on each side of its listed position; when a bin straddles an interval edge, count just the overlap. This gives 3.9 angstroms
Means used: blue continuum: 19.8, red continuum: 19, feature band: 17.7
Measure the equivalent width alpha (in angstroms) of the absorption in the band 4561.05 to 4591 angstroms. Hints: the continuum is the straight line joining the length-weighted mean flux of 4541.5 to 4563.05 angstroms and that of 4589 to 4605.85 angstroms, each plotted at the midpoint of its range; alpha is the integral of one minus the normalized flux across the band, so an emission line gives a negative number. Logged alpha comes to -0.7 angstroms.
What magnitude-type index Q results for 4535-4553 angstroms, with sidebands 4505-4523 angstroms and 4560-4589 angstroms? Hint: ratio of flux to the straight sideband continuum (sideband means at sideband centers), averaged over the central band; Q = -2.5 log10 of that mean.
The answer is 0.094 mag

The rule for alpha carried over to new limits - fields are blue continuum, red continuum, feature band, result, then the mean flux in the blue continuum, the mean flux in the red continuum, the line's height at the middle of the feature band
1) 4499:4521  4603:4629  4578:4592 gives 0.8 angstroms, 19.4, 19.8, 19.7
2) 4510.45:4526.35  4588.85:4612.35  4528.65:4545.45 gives 1.2 angstroms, 18.7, 19.2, 18.9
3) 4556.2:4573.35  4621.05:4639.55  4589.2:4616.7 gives -0.7 angstroms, 18.8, 18.8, 18.8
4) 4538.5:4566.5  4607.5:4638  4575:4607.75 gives -0.4 angstroms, 17.8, 19.4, 18.7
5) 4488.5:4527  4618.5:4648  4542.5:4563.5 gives 1.1 angstroms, 18.7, 18.7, 18.7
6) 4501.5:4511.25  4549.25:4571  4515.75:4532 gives 1.2 angstroms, 19.7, 18.3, 19.3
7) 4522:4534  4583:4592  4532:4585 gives -1.2 angstroms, 17.3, 18.3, 17.8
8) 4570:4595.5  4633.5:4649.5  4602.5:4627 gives -2.1 angstroms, 18.9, 17.7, 18.2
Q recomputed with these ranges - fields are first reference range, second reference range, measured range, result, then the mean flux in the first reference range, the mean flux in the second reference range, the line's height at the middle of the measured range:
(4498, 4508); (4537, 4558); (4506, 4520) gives -0.03 mag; 19.5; 17.5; 19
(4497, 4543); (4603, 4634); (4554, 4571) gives 0.02 mag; 18.5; 19.6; 19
